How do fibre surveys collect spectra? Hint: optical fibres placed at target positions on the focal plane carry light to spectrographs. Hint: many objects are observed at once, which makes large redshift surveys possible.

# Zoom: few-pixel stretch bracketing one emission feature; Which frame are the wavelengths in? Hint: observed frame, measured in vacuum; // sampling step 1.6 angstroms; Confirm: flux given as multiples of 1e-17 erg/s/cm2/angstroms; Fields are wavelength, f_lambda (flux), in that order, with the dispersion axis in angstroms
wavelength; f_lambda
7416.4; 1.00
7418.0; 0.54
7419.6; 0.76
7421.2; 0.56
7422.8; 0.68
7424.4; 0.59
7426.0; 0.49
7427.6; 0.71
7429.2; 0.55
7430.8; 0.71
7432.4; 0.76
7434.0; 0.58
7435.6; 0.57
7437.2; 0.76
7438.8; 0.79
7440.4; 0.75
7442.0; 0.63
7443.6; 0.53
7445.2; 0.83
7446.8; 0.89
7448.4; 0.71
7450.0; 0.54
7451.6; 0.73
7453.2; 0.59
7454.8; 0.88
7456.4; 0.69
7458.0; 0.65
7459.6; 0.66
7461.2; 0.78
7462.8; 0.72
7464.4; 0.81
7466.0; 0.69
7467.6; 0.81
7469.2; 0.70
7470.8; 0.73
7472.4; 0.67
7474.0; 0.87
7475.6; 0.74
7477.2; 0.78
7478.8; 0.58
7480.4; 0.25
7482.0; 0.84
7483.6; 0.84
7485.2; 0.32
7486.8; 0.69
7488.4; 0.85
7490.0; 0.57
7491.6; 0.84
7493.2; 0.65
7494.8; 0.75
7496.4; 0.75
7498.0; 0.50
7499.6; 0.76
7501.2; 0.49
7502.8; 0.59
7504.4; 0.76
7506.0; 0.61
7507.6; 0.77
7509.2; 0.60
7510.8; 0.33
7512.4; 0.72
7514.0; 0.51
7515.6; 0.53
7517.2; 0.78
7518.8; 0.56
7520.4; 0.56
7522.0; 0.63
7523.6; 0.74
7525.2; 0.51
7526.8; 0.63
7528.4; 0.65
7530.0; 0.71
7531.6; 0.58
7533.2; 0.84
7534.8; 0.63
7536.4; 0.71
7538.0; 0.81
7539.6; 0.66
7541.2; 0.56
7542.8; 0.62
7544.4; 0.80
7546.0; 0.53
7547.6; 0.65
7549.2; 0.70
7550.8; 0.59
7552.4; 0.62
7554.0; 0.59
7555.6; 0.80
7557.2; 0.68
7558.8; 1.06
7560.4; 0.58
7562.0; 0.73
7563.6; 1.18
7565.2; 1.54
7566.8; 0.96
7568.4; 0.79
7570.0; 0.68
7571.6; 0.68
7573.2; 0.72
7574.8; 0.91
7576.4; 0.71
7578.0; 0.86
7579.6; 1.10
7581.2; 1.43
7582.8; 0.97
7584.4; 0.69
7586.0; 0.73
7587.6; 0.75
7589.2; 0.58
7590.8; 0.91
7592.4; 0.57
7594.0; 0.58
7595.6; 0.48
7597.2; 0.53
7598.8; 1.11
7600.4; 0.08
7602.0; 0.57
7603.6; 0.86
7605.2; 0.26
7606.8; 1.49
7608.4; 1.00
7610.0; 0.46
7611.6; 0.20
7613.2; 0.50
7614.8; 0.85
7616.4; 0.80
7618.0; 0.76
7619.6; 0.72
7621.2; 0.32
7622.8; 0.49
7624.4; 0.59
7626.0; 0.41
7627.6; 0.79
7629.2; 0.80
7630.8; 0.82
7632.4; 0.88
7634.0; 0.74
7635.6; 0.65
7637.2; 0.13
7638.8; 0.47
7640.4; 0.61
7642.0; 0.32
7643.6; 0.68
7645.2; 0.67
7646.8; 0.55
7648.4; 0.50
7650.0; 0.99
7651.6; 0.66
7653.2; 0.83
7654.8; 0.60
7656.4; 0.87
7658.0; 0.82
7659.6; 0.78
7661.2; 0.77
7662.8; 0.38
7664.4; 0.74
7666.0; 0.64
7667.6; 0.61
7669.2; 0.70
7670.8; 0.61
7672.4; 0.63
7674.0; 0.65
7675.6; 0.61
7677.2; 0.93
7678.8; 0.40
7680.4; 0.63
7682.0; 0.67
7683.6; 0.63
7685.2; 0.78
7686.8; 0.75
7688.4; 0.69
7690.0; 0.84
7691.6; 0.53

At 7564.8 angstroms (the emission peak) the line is [S II]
